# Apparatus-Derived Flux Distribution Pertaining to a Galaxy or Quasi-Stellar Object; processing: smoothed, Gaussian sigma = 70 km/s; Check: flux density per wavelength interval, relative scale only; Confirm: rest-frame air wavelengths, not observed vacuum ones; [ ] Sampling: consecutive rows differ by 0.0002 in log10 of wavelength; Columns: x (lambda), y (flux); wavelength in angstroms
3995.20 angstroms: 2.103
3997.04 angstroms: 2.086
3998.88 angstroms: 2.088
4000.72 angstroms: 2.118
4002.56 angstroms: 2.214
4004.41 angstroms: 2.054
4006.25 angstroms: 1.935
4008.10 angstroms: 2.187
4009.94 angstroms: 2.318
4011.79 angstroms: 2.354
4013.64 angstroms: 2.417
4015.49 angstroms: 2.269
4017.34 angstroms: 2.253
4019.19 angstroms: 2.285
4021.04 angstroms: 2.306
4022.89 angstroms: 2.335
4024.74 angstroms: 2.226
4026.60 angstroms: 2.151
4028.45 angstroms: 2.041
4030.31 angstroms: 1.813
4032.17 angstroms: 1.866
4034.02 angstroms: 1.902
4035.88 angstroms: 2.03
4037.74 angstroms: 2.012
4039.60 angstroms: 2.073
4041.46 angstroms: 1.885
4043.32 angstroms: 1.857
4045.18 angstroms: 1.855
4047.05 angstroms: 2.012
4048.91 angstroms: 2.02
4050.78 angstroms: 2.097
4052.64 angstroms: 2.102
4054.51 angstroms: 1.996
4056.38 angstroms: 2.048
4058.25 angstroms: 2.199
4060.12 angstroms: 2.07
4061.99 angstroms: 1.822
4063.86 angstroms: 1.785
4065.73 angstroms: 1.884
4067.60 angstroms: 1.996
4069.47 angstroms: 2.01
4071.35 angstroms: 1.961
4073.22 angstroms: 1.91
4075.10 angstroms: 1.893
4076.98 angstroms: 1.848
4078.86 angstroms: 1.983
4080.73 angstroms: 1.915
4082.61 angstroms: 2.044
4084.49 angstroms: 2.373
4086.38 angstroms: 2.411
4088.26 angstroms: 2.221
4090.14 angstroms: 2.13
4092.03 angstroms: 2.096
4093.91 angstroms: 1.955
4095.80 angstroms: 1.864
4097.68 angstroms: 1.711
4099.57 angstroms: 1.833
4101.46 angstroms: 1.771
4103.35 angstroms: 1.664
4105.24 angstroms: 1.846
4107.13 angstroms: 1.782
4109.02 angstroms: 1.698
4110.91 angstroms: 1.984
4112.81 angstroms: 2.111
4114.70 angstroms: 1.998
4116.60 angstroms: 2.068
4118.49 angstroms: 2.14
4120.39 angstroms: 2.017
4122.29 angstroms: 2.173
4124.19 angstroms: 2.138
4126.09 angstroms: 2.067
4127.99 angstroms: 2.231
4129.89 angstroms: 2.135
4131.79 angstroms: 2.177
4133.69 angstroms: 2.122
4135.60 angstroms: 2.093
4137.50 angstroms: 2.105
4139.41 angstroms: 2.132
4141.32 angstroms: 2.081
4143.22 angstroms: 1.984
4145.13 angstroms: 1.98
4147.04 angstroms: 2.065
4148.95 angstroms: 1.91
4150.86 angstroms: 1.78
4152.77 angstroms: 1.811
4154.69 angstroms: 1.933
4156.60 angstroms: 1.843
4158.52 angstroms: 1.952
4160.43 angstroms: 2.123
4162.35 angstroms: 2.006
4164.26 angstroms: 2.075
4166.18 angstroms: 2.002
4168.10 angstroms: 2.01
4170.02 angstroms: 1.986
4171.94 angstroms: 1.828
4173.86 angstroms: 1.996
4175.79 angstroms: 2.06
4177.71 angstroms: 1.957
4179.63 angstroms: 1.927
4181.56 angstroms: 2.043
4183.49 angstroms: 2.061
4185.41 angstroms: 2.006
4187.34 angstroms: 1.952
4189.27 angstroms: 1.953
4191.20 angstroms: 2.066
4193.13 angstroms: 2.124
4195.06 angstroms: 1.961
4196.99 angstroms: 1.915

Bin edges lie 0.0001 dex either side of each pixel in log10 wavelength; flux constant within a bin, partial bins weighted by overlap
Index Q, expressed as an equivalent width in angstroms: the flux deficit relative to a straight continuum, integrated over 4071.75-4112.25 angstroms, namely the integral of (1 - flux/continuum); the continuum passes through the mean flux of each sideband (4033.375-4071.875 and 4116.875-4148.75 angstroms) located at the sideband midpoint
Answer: 1.7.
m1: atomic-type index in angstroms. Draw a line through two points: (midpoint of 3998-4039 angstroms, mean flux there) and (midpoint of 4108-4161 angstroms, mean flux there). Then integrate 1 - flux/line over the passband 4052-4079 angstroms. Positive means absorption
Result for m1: 1.7 angstroms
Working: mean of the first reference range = 2.14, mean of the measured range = 1.96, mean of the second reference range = 2.03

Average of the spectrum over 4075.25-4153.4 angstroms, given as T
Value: 2.01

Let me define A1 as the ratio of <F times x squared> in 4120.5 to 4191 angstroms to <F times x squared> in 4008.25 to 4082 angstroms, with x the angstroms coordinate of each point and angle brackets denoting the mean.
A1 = 1.0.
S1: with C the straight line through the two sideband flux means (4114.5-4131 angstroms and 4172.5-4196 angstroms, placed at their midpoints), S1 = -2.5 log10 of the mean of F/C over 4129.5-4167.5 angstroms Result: 0.03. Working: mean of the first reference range 2.11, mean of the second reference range 2.01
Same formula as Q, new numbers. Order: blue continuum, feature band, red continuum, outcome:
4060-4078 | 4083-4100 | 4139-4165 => -1.3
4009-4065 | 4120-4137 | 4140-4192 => -1.0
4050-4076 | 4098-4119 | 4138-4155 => 0.9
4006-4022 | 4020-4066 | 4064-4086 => 2.6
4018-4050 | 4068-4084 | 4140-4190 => 0.5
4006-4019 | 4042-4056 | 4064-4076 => 0.4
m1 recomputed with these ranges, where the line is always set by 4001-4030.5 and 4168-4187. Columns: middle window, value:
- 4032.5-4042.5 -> 0.9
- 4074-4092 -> 0.2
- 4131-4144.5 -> -0.4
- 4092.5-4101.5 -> 1.1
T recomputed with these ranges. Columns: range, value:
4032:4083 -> 1.97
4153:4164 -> 1.97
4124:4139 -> 2.13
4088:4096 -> 2.06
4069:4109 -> 1.96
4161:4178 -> 2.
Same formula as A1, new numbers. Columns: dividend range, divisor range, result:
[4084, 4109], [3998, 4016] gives 0.93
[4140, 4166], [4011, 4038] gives 0.97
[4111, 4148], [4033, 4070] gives 1.10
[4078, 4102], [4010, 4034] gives 0.96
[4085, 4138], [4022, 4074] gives 1.04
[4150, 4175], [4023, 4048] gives 1.04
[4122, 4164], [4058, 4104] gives 1.06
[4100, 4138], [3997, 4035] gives 0.98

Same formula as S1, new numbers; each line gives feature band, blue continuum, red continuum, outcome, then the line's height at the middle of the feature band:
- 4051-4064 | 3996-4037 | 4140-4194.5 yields 0.04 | 2.1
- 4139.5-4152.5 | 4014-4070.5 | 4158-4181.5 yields 0.02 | 2.01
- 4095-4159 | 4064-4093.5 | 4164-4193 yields 0.02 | 2.02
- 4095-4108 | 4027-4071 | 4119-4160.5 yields 0.13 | 2.01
